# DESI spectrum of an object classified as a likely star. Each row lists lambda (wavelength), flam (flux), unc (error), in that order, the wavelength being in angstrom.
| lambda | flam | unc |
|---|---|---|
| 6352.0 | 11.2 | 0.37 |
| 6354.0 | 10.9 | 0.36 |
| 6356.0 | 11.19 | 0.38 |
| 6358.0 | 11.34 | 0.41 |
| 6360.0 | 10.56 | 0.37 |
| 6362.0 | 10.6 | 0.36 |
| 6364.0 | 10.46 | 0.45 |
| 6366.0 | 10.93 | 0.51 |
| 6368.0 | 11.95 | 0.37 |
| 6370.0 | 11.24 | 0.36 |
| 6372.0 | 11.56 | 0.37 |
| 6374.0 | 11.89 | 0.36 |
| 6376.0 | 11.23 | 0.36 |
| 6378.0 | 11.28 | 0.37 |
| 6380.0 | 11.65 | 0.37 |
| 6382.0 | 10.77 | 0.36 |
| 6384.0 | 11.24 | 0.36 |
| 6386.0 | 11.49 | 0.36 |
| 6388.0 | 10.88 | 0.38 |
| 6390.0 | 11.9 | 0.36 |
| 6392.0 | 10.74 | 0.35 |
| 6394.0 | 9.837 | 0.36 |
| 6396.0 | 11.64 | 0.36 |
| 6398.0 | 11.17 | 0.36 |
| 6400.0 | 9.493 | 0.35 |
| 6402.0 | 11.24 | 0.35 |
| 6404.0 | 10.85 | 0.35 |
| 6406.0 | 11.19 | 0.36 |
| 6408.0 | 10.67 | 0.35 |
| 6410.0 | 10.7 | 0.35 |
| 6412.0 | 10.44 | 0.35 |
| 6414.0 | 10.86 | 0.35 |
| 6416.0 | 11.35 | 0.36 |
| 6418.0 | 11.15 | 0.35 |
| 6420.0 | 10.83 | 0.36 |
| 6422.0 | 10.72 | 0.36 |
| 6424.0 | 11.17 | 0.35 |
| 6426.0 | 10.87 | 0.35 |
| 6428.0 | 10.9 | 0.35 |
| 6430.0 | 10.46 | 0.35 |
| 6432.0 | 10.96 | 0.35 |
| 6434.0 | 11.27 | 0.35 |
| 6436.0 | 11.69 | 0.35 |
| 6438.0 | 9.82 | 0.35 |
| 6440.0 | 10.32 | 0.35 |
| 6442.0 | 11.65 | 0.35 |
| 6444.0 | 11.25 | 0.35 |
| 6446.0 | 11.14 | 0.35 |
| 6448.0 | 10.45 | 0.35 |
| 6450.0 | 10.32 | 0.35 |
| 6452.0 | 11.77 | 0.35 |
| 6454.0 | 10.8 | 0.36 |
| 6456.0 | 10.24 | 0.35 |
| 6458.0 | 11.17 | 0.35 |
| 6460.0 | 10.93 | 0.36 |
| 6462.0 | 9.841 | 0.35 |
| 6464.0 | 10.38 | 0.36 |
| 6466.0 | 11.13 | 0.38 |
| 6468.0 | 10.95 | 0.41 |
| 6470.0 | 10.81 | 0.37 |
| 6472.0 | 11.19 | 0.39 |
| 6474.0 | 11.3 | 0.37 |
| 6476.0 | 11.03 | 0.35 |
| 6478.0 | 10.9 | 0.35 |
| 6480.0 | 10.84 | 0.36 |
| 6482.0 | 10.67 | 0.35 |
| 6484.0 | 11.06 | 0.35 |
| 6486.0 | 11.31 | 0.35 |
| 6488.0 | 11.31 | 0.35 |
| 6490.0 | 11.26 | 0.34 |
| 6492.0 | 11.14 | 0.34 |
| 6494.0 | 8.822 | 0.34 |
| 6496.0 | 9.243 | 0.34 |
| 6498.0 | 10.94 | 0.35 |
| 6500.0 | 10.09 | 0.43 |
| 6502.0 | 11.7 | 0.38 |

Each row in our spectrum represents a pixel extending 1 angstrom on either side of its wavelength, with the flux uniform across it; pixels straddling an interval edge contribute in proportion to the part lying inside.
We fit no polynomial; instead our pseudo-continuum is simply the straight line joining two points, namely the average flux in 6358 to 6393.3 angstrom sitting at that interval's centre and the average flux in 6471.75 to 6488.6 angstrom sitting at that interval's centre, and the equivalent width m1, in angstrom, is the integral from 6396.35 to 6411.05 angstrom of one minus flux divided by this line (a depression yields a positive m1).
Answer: 0.47 angstrom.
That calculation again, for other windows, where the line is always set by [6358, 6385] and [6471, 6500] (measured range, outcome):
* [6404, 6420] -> 0.2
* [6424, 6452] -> 0.1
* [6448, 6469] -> 0.2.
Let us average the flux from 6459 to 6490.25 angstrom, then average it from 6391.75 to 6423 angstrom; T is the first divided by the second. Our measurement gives 1.01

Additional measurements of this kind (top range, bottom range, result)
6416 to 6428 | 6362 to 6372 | 0.99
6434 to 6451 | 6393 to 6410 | 1.01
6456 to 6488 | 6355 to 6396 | 0.98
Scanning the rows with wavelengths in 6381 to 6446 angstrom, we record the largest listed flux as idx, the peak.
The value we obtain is 11.9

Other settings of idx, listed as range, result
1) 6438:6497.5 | 11.77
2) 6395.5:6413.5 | 11.64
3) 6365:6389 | 11.95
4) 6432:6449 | 11.69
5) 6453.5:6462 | 11.17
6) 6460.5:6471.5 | 11.13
